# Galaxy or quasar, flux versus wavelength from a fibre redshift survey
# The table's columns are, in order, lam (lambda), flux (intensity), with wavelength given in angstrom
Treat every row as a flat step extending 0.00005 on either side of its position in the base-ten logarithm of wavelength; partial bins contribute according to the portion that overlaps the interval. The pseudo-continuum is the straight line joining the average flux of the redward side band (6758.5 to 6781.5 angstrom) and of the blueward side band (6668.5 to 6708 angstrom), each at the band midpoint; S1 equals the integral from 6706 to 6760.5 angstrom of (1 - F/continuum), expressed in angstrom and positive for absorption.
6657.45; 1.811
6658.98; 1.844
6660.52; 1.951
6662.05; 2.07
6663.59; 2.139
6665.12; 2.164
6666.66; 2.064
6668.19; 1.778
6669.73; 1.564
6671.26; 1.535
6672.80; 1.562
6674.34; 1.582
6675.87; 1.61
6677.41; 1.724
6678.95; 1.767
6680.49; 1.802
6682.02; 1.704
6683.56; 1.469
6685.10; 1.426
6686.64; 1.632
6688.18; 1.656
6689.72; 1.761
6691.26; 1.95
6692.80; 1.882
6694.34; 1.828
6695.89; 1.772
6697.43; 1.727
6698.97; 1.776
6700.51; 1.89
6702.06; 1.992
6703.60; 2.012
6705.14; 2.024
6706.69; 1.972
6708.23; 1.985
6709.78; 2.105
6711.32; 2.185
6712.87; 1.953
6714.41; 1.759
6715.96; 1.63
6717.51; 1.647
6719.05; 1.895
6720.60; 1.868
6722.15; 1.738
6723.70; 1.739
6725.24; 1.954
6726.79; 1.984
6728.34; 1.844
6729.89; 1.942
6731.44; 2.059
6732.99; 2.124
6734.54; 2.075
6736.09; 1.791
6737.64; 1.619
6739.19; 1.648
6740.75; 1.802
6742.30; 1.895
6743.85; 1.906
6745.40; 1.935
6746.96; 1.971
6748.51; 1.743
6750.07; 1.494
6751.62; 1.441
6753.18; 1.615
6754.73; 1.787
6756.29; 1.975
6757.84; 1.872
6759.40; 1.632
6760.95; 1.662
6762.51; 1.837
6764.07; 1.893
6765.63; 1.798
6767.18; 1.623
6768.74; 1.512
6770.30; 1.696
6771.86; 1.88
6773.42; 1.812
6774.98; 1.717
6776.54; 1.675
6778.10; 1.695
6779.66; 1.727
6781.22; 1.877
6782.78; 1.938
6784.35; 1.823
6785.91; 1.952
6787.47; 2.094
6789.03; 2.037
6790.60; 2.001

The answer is -3.2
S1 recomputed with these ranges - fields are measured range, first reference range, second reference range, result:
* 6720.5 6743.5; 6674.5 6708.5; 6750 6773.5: -1.6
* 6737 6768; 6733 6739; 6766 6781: 0.5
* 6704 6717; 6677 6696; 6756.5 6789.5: -1.5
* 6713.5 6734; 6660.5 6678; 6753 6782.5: -1.0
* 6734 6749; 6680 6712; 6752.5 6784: -0.4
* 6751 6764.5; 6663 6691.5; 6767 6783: -0.1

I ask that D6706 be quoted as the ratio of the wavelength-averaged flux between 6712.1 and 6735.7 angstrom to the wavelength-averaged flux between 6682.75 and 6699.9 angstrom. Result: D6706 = 1.09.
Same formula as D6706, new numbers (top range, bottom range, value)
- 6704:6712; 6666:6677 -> 1.23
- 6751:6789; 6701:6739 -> 0.93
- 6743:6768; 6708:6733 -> 0.93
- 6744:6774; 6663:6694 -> 1.01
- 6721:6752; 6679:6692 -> 1.10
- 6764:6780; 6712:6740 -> 0.93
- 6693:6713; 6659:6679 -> 1.07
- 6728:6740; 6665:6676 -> 1.10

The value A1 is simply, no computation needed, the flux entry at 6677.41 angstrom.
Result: 1.724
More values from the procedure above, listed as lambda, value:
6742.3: 1.895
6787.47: 2.094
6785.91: 1.952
